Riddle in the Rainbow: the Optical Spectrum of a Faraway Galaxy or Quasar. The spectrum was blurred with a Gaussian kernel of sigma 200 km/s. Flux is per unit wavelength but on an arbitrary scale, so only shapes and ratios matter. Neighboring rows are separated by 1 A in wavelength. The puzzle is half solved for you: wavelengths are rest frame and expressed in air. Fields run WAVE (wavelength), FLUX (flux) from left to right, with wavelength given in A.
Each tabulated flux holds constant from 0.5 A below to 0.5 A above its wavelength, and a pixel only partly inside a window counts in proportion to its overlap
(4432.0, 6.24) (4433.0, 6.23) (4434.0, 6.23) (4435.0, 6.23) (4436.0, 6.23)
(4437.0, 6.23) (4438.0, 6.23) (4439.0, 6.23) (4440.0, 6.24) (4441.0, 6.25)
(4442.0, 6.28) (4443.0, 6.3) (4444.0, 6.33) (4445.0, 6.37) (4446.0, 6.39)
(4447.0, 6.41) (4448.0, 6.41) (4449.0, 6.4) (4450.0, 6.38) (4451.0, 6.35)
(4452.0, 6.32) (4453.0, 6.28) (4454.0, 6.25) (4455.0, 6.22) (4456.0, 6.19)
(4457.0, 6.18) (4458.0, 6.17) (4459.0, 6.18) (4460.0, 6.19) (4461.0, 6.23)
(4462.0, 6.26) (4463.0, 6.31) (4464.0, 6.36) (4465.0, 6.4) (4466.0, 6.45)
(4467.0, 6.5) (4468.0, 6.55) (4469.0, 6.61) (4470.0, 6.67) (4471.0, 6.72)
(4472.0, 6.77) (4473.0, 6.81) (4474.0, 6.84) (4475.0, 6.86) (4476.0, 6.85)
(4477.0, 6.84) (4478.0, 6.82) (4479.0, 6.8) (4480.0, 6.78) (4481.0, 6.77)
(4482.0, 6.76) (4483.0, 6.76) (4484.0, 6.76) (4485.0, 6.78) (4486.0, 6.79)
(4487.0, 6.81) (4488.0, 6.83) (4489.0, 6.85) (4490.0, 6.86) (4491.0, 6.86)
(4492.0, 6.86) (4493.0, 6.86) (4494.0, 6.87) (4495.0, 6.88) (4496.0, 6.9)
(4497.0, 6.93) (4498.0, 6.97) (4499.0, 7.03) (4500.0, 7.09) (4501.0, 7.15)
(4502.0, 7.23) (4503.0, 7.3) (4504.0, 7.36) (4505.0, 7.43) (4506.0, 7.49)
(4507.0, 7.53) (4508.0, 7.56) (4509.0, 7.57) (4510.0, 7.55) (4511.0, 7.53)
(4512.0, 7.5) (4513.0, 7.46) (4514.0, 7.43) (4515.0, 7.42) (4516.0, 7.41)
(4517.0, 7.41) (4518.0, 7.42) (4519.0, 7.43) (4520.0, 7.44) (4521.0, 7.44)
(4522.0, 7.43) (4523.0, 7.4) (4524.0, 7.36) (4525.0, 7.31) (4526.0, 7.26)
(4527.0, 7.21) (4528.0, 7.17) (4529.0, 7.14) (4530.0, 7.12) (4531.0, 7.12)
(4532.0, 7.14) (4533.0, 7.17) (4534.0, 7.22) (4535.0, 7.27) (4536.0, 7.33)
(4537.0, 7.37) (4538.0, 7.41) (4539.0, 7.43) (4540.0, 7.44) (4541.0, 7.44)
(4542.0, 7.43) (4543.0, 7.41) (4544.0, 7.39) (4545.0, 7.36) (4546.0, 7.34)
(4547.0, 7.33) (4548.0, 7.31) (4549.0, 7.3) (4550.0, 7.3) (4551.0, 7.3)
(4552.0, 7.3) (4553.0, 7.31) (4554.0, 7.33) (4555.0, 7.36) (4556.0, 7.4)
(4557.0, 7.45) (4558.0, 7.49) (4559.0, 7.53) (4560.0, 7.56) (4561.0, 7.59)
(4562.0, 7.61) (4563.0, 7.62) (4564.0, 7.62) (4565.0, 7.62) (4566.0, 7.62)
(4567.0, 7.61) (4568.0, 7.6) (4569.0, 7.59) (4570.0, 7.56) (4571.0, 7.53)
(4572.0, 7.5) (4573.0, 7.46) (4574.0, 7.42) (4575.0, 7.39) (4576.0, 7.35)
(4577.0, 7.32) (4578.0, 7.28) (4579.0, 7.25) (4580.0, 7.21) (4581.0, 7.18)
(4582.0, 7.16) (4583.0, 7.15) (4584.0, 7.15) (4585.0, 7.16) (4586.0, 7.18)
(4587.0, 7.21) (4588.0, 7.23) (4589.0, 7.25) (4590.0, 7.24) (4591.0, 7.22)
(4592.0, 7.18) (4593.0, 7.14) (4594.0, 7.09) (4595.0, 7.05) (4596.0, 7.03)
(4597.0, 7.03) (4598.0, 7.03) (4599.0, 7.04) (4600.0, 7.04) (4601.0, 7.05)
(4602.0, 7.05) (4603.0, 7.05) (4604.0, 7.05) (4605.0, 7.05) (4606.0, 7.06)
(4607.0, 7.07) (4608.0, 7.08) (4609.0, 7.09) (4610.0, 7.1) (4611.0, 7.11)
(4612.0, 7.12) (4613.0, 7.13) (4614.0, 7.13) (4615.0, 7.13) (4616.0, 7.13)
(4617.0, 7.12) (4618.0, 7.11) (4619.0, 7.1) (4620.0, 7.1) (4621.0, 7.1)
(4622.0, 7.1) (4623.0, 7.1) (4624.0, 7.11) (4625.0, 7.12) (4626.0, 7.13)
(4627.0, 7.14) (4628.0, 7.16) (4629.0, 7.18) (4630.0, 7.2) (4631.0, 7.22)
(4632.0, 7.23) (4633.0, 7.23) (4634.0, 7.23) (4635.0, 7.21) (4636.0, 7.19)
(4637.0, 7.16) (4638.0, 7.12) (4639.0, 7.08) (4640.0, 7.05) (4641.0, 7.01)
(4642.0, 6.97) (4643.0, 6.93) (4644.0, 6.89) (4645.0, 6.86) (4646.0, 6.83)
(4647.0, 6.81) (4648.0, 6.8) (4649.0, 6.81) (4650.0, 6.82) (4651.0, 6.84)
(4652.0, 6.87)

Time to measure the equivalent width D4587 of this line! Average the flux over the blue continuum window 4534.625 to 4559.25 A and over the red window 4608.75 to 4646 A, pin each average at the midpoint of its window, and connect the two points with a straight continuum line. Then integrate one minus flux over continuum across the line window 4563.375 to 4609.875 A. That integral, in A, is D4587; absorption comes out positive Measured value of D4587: 0.0 A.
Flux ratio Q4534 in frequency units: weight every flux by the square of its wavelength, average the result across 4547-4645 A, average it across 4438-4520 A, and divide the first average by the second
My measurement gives 1.1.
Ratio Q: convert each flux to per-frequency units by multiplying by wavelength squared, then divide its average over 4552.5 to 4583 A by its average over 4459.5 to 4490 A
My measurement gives 1.2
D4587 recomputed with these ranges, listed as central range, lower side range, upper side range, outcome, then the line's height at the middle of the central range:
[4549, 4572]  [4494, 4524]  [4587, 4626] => -0.9 A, 7.21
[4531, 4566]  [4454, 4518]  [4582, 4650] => -2.1 A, 6.98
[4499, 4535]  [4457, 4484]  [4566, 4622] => -2.8 A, 6.81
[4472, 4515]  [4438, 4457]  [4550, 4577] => -1.7 A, 6.77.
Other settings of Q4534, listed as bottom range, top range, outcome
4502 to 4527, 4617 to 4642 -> 1.01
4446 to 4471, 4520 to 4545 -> 1.19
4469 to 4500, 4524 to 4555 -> 1.10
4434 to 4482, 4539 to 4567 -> 1.21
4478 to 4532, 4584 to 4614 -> 1.04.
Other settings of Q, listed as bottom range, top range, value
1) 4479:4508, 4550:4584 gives 1.10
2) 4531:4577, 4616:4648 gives 0.99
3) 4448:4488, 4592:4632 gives 1.16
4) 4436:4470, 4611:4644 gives 1.22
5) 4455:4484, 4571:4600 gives 1.16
